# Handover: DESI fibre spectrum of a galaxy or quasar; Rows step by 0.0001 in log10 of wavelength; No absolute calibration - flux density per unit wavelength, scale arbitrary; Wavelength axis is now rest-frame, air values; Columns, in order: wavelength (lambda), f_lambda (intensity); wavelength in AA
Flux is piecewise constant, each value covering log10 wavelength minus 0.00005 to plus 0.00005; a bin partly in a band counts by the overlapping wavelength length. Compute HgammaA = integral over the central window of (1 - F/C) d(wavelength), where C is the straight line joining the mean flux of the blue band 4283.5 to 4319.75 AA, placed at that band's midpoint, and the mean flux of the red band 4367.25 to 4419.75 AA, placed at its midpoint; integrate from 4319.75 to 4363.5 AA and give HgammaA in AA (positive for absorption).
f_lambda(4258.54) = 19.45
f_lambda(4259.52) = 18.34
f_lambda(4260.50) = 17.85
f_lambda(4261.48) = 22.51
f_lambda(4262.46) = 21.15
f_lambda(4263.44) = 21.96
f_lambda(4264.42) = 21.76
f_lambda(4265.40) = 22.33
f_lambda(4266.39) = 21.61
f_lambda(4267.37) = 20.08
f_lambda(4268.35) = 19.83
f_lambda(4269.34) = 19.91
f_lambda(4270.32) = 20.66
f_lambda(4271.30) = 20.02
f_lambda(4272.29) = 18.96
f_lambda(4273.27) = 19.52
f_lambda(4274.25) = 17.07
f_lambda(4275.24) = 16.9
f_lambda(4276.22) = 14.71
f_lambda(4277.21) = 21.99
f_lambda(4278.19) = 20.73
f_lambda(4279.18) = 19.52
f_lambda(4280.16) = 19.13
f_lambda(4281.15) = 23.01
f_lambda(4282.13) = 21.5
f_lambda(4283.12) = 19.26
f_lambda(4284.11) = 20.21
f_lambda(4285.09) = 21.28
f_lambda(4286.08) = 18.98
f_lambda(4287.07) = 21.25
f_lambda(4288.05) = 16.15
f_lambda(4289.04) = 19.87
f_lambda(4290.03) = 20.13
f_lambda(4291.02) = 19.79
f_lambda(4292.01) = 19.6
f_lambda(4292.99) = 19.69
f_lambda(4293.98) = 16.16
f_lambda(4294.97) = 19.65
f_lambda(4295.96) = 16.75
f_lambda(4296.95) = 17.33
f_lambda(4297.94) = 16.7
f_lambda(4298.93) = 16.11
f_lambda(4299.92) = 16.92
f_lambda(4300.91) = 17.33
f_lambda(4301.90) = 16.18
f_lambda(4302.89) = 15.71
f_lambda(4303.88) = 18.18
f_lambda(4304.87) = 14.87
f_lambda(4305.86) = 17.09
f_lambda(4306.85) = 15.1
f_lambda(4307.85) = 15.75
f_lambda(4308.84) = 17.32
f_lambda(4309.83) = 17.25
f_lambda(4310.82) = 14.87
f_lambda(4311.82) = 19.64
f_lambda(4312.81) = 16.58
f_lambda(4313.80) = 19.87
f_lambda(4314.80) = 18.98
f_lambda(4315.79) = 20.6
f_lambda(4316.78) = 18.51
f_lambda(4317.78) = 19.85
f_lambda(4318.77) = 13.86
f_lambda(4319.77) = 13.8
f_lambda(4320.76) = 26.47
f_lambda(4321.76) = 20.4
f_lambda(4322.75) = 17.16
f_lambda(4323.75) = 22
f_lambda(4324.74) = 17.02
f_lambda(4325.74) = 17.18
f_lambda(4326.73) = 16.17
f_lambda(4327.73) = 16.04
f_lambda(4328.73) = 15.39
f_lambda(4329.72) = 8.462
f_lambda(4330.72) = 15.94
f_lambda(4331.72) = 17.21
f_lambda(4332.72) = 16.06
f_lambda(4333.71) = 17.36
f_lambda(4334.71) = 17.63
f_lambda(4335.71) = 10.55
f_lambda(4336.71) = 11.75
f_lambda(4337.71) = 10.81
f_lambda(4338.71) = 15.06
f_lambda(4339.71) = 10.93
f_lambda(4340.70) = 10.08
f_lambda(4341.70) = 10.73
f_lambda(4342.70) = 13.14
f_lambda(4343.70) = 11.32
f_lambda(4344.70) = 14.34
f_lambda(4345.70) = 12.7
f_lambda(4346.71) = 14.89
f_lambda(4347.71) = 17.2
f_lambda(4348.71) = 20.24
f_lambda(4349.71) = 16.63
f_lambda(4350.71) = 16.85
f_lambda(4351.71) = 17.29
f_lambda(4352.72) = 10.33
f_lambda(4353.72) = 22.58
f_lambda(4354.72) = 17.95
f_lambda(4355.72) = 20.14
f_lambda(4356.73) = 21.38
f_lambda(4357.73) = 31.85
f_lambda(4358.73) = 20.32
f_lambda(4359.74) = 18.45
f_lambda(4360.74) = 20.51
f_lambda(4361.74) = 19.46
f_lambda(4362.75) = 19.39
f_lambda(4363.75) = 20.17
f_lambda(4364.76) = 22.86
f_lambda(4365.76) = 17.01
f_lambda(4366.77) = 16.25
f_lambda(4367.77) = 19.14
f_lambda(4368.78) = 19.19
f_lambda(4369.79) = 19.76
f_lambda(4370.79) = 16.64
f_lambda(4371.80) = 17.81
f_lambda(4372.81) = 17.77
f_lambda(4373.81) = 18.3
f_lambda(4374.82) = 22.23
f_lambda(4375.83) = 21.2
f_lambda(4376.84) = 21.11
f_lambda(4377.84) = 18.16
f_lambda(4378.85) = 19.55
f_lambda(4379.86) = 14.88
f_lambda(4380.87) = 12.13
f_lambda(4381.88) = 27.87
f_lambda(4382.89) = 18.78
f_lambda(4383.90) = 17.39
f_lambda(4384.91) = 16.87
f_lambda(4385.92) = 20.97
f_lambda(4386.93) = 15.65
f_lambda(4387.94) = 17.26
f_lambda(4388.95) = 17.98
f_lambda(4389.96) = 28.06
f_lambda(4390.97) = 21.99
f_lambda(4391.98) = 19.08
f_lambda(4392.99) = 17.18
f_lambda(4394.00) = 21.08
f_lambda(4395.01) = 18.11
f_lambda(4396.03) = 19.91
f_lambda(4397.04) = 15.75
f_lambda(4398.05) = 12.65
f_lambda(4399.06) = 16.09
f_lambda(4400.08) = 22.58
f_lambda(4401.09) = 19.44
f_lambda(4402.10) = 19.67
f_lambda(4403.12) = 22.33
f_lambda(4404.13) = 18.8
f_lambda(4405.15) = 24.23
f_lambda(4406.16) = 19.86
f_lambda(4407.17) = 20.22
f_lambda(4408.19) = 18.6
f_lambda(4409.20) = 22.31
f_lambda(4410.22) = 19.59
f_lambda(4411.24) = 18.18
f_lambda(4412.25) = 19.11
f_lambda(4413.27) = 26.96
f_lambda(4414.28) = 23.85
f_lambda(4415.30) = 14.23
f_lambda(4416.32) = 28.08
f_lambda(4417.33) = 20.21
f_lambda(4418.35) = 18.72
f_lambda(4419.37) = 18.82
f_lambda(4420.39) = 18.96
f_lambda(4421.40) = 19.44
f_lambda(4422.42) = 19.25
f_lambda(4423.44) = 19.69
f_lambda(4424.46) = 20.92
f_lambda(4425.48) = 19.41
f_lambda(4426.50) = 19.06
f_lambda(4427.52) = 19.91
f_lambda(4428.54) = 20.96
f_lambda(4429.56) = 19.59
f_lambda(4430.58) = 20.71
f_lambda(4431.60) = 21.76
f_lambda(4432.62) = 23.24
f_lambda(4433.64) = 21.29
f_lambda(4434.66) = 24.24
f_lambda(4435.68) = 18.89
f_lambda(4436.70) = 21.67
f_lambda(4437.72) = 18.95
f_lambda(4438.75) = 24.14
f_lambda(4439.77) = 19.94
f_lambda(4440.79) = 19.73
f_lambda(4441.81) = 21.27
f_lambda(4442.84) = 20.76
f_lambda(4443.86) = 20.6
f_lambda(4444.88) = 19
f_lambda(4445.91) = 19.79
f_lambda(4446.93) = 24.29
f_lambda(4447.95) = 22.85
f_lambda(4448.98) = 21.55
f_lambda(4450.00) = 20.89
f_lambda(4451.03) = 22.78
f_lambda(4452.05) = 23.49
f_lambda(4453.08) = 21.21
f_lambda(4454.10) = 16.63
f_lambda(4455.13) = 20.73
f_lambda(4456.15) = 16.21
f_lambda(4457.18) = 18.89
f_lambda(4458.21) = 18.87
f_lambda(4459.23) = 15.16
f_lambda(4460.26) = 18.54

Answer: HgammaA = 4.5 AA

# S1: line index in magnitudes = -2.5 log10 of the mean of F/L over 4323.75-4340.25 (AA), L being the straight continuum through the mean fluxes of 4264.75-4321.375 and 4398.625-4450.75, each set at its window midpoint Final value 0.28 mag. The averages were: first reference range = 18.6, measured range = 14.8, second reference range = 20.7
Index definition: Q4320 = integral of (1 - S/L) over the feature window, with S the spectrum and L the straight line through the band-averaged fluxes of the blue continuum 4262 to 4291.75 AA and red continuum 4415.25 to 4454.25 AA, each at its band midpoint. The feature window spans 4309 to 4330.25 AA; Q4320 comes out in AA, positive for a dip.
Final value 2.7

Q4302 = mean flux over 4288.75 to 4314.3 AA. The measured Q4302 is 17.5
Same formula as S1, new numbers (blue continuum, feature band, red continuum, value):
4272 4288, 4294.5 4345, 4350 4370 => 0.21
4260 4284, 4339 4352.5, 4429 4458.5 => 0.39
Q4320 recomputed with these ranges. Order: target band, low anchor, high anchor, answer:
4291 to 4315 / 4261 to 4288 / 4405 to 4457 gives 3.5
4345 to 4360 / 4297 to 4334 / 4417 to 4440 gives -0.2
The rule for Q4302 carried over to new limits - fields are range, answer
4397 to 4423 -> 20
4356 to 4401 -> 19.3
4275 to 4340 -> 17.5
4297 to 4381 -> 17.2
